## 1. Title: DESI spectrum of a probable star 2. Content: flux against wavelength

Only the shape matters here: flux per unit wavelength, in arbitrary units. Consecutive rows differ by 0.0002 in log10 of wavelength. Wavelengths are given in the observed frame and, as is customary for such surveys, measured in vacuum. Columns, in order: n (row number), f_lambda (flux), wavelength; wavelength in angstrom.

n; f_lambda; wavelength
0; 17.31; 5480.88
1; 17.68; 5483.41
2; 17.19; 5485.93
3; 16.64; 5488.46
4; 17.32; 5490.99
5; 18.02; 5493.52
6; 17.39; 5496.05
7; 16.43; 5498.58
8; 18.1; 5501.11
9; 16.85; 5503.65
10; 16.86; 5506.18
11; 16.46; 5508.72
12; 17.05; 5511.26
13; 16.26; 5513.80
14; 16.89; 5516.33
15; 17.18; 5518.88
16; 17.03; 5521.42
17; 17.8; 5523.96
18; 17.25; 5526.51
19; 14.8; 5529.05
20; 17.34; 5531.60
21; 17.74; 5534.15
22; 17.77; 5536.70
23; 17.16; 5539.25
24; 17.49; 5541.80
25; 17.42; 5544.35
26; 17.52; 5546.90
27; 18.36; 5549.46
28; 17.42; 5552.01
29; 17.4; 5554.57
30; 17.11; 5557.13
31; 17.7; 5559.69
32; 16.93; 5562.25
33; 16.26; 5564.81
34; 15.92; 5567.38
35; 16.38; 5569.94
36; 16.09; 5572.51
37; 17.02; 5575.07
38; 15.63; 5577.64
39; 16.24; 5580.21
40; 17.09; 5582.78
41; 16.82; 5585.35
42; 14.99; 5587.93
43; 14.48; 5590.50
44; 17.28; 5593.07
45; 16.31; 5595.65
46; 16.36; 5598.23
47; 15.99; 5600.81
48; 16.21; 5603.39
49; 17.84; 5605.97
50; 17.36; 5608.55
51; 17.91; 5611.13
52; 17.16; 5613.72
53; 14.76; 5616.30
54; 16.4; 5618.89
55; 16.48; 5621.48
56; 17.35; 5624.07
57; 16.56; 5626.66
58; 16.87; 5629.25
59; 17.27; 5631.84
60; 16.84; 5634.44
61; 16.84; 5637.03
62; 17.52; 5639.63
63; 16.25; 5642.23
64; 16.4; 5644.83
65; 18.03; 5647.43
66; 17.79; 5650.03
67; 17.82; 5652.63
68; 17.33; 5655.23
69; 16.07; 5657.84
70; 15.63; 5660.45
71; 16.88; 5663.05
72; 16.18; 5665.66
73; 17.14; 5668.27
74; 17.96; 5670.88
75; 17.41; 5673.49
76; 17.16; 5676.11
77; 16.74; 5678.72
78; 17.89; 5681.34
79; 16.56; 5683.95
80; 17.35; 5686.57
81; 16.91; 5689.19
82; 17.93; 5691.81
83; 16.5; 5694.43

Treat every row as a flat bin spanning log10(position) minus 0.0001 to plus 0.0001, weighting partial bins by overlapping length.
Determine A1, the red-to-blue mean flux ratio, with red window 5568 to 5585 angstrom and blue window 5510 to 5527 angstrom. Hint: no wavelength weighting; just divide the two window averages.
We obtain 0.96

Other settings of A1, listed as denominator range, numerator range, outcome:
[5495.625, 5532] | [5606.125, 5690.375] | 1.01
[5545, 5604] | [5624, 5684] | 1.03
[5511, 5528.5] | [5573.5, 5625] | 0.97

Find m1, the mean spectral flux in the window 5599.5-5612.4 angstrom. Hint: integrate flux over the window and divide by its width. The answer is 17.1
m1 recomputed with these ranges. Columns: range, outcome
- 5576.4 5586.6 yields 16.4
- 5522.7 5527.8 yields 17.5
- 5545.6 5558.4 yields 17.6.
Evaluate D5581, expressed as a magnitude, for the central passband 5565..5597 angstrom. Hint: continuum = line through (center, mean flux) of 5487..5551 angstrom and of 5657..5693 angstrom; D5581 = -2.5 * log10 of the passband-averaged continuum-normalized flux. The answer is 0.06 mag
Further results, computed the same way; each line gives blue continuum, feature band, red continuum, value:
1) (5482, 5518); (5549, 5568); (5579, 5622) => -0.03 mag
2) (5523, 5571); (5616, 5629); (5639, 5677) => 0.04 mag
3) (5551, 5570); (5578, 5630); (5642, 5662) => 0.03 mag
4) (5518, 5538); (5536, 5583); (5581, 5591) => -0.03 mag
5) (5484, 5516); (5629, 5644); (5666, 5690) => 0.02 mag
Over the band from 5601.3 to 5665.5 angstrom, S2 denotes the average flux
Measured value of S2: 16.9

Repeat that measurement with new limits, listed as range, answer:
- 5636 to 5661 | 17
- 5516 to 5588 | 17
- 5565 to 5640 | 16.5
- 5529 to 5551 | 17.4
